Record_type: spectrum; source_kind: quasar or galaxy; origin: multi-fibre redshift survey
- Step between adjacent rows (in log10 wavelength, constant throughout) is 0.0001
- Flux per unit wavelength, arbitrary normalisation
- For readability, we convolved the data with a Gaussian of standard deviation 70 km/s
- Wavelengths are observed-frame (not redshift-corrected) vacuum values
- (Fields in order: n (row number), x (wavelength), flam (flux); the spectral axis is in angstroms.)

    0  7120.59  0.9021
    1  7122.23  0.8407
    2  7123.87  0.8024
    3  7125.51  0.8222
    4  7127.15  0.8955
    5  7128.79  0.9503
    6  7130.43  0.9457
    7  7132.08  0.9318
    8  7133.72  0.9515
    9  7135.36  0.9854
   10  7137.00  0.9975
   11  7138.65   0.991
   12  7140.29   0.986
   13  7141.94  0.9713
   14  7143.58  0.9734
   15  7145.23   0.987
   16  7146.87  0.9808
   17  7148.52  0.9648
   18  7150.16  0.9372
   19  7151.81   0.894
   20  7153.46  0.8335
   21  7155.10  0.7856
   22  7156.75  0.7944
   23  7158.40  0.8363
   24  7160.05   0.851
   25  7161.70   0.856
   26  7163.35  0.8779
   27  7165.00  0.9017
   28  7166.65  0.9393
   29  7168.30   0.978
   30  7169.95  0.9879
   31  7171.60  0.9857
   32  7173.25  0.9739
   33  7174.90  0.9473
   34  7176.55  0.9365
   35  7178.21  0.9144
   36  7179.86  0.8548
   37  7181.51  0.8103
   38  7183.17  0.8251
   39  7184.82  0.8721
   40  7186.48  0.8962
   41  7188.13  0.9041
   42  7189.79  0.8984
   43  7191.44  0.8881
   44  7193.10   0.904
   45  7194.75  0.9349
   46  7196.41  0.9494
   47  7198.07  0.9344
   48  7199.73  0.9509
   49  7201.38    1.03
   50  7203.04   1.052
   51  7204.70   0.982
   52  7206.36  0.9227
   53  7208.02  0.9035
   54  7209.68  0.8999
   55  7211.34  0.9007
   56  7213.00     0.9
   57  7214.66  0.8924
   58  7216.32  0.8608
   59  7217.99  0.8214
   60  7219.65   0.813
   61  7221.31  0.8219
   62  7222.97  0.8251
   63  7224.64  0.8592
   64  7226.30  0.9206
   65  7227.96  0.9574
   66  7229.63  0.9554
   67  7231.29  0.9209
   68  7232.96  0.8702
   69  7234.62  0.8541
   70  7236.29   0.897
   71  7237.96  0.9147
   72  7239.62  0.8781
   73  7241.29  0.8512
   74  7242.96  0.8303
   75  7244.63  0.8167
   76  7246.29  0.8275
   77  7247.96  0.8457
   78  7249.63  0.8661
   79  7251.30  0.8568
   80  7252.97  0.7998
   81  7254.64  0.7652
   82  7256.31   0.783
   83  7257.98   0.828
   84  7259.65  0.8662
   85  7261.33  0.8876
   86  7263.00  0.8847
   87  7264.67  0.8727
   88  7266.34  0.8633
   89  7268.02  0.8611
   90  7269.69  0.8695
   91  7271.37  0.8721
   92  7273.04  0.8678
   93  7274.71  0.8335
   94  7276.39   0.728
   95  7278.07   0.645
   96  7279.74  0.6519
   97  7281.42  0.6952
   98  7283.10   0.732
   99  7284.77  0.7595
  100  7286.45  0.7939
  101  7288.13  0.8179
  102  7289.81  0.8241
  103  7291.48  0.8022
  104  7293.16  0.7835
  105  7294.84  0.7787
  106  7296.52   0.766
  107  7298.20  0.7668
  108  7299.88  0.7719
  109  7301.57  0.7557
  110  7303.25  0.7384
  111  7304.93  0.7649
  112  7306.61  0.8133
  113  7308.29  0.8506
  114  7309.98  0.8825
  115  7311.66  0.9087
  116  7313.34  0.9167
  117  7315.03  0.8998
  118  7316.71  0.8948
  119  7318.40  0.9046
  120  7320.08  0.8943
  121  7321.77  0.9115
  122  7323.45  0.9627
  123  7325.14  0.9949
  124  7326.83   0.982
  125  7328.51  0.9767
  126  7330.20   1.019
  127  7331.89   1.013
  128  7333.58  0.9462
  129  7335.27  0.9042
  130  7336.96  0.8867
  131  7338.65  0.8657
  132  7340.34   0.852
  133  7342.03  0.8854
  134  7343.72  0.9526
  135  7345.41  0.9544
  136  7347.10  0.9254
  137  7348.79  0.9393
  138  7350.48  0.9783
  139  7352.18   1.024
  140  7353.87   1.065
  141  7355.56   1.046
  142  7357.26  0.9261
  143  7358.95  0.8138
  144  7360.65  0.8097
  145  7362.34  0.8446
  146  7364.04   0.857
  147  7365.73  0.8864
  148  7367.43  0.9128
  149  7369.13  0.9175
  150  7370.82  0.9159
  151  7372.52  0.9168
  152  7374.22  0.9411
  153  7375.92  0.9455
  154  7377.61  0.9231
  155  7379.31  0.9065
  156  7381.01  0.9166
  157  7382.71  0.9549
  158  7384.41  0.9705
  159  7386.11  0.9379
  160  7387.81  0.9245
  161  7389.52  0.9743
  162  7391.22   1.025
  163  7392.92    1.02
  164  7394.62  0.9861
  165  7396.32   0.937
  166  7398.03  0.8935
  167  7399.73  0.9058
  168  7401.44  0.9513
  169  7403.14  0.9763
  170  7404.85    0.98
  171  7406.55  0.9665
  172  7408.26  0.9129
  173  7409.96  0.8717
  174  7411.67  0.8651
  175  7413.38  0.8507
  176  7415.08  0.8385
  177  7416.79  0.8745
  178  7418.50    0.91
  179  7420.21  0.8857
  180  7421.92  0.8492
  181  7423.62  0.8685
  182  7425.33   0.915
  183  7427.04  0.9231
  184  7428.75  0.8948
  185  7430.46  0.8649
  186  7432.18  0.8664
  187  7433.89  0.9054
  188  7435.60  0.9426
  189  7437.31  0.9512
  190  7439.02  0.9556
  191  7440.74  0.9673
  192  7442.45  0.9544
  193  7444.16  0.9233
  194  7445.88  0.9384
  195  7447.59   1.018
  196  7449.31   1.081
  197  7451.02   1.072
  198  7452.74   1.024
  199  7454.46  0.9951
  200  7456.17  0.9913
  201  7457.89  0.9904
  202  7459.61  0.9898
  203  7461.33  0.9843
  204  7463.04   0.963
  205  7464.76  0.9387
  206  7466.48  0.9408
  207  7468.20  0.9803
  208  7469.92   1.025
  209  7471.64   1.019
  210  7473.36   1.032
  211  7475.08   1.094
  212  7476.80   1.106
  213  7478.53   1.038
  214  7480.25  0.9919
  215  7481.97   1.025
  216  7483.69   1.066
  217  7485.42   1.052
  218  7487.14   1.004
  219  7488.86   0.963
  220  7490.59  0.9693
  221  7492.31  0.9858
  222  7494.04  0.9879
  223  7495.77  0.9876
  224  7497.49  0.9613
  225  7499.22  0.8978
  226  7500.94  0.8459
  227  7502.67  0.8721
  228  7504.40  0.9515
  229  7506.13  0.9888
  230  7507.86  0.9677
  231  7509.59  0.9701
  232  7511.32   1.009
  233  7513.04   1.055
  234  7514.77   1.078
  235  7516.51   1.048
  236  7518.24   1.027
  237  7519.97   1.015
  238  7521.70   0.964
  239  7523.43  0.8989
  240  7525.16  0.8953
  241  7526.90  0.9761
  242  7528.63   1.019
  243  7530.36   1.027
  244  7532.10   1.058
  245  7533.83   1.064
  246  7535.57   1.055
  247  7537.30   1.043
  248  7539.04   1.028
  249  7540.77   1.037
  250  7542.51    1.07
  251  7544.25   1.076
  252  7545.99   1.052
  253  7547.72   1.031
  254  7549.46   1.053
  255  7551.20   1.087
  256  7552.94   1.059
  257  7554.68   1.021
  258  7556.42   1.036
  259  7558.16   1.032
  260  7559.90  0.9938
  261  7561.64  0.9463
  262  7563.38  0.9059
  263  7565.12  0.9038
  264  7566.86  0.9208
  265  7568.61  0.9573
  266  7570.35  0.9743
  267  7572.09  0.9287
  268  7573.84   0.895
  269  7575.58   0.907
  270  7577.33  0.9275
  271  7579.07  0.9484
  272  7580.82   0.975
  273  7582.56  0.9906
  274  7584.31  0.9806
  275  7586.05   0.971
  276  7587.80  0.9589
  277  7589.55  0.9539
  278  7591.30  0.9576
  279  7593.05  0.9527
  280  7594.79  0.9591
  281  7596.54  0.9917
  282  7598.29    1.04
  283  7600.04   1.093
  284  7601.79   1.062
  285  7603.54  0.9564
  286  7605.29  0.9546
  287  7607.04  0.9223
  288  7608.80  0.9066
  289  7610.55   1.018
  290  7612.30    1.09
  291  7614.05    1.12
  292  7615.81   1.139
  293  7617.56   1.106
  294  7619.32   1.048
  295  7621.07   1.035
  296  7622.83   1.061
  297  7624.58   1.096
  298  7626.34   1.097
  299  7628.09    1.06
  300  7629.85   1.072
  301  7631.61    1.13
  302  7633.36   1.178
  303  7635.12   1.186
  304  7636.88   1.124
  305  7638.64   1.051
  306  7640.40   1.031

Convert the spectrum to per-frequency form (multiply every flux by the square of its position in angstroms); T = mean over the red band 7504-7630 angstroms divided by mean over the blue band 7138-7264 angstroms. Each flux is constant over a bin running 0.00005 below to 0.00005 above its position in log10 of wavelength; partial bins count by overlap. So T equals 1.24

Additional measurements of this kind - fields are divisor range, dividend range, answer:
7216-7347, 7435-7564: 1.24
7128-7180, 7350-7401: 1.07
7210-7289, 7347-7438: 1.14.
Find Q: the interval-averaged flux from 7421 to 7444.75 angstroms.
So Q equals 0.913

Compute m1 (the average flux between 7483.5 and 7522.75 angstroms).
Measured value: 0.984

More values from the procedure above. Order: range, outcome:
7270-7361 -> 0.866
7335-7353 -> 0.925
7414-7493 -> 0.969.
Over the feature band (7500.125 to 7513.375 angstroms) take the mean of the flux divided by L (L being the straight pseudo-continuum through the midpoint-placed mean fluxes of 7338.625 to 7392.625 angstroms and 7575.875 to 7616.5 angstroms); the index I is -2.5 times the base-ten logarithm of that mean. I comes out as 0.016 mag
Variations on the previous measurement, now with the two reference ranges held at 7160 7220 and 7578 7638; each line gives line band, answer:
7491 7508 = 0.06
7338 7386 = 0.05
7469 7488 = -0.05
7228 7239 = 0.02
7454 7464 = 0.01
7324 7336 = -0.03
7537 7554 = -0.04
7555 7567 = 0.06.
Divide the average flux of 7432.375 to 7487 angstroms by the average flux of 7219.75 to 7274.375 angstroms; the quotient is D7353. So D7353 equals 1.16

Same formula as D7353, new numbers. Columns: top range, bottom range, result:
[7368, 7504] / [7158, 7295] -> 1.10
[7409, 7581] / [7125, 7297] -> 1.11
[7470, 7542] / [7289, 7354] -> 1.13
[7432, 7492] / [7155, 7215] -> 1.09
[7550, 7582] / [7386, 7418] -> 1.04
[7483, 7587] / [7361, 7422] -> 1.08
